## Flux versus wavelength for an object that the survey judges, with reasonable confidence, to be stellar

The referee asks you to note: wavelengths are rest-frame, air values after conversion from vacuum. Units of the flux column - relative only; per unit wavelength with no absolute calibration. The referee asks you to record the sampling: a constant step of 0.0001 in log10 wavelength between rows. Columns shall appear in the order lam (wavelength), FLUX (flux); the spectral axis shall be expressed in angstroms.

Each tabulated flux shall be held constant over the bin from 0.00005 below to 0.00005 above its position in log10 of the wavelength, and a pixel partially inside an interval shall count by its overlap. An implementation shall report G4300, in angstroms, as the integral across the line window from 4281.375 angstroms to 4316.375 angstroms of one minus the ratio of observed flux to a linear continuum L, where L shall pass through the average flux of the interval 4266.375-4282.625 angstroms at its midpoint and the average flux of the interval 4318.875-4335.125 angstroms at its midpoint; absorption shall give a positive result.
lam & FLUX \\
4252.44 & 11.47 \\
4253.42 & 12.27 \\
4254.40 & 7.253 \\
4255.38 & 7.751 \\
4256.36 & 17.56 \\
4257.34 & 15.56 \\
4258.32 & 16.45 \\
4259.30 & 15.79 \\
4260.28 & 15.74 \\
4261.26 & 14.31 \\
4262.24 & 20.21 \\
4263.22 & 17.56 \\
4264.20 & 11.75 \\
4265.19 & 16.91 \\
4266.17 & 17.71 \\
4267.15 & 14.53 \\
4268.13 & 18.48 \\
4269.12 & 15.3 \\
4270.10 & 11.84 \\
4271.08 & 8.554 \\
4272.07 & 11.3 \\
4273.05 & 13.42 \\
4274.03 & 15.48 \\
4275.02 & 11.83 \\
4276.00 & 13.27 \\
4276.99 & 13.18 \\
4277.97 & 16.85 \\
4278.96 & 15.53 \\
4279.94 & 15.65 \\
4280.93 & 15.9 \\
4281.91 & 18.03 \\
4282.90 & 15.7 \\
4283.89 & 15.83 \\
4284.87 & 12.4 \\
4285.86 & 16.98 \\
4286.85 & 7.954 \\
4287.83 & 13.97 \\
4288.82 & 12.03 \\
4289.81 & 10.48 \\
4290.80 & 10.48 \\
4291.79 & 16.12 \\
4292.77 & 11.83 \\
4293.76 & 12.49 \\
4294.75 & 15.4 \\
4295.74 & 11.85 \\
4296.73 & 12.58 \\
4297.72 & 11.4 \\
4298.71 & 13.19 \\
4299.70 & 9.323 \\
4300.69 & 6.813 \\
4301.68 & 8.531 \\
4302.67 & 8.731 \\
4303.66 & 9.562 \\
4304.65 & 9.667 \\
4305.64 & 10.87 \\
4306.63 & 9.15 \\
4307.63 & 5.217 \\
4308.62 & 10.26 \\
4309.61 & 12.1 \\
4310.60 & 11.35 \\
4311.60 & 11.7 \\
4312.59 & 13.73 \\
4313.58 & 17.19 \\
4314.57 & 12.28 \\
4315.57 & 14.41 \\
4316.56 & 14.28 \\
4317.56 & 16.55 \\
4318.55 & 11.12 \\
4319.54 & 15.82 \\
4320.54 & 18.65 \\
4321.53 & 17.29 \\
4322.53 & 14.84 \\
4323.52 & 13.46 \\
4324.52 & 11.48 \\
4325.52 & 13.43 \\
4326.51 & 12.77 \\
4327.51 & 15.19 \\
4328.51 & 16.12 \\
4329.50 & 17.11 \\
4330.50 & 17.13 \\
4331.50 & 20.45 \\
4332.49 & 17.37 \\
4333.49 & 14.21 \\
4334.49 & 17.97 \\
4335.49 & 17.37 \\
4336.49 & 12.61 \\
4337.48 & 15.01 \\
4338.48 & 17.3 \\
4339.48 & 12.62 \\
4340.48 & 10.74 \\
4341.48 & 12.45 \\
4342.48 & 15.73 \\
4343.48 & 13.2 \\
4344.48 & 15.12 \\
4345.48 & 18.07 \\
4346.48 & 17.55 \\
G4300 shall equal 7.02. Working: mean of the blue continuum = 14.4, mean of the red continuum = 15.8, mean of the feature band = 12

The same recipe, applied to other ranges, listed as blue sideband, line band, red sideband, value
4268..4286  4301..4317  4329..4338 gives 4.6 angstroms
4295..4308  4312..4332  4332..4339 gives -2.4 angstroms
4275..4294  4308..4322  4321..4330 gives 0.5 angstroms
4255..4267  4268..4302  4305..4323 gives 3.3 angstroms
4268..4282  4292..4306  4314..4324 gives 3.4 angstroms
